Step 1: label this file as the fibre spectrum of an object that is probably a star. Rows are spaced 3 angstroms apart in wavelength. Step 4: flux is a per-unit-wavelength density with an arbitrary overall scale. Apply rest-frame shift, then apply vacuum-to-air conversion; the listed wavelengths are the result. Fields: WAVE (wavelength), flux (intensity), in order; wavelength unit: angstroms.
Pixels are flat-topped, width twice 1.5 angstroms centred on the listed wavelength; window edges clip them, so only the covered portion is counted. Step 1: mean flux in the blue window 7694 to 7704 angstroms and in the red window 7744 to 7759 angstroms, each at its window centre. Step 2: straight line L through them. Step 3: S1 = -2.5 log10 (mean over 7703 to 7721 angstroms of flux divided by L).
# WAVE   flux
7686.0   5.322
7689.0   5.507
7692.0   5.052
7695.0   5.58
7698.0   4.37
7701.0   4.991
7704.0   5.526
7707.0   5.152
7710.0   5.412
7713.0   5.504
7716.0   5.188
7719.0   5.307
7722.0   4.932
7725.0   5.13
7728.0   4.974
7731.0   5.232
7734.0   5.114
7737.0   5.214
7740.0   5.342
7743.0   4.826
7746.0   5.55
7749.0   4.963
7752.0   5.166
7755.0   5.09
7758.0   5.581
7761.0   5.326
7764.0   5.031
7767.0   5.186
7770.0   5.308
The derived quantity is -0.05 mag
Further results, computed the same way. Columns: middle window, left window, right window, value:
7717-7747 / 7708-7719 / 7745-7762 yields 0.03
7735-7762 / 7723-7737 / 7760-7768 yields -0.02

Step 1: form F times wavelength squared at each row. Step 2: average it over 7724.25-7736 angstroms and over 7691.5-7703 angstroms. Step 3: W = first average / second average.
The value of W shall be 1.03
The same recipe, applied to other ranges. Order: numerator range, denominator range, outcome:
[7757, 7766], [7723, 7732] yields 1.05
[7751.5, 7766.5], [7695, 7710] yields 1.04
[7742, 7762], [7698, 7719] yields 1.01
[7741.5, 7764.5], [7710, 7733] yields 1.01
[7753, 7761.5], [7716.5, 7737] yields 1.05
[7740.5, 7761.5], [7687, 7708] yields 1.02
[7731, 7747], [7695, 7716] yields 1.01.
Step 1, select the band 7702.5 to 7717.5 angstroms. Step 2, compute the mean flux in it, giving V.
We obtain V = 5.36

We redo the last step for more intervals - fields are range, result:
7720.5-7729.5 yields 5.01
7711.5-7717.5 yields 5.35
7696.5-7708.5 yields 5.01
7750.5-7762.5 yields 5.29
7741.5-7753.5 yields 5.13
